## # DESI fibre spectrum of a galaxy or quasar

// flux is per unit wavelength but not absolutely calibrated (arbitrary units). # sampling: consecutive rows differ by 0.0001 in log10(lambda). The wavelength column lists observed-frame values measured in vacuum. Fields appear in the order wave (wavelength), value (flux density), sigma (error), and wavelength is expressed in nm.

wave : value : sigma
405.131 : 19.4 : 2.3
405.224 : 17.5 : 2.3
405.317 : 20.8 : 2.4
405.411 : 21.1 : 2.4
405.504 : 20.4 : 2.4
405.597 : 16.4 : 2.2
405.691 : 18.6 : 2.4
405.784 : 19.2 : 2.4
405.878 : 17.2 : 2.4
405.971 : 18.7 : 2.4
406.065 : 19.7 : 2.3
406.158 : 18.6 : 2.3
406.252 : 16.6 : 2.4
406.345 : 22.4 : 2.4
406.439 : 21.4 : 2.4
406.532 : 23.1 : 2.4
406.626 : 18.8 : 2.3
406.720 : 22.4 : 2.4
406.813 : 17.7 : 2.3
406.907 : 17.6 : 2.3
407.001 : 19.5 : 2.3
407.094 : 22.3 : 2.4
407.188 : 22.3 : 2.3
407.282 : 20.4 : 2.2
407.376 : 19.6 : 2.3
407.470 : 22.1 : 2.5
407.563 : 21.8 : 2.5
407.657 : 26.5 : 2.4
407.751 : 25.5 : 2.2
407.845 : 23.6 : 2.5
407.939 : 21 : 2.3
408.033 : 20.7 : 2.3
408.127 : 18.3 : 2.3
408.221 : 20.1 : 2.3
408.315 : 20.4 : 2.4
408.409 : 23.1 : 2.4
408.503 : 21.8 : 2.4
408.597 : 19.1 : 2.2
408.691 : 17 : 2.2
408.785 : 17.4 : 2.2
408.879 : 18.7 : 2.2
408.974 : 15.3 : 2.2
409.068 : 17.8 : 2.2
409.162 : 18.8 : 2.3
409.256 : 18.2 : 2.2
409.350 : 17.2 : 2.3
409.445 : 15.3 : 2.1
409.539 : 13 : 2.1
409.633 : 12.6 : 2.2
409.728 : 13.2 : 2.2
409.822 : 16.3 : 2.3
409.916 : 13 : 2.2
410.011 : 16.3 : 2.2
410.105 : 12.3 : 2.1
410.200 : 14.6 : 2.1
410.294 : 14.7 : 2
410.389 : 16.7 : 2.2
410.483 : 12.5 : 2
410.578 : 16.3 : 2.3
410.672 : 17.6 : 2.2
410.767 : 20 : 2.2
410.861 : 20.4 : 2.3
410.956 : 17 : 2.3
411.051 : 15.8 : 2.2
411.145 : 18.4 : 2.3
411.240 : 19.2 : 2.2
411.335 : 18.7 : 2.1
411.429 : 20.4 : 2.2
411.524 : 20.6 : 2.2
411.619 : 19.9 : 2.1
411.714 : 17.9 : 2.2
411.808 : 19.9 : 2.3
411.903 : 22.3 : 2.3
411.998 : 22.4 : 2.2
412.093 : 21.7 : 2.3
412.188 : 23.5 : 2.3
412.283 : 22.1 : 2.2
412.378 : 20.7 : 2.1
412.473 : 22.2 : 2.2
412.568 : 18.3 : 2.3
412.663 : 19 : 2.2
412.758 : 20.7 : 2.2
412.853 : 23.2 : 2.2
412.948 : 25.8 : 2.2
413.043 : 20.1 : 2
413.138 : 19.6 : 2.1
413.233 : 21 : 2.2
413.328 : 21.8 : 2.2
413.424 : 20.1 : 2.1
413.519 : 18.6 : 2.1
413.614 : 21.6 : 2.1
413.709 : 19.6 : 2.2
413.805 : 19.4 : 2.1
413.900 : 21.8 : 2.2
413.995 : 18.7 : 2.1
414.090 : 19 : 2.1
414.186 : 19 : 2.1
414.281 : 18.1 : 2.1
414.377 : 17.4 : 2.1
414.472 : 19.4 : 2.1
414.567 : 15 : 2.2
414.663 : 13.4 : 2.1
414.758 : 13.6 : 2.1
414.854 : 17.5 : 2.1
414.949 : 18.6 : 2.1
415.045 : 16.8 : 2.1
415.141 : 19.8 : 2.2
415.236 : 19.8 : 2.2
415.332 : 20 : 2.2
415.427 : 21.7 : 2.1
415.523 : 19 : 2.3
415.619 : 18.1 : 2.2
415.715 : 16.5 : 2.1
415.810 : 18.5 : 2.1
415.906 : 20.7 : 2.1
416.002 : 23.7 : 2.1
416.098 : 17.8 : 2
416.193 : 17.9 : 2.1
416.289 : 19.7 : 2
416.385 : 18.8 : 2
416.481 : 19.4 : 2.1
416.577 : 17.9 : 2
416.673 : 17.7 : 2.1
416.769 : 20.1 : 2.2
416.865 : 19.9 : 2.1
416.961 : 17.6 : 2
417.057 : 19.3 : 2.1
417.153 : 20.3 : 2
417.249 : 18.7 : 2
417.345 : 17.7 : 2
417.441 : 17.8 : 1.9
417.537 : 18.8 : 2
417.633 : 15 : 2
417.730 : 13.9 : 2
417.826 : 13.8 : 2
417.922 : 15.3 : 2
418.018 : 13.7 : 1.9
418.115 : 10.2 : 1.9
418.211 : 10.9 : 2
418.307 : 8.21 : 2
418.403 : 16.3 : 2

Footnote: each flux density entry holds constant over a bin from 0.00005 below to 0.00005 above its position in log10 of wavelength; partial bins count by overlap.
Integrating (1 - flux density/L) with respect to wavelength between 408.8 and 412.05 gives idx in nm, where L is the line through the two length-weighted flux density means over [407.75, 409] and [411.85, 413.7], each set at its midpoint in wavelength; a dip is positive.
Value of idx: 0.543 nm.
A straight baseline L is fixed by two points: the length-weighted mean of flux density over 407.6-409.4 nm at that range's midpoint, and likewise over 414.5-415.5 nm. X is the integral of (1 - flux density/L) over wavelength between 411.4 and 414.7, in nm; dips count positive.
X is -0.31 nm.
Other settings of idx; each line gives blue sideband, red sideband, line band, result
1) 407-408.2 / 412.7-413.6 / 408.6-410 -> 0.360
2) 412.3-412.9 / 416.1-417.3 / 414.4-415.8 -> 0.128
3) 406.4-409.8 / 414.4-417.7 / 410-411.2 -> 0.174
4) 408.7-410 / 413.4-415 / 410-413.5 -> -0.448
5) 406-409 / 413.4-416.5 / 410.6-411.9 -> 0.042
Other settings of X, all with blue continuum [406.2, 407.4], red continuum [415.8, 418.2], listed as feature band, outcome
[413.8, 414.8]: 0.04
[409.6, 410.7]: 0.27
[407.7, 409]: -0.02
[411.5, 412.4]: -0.10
